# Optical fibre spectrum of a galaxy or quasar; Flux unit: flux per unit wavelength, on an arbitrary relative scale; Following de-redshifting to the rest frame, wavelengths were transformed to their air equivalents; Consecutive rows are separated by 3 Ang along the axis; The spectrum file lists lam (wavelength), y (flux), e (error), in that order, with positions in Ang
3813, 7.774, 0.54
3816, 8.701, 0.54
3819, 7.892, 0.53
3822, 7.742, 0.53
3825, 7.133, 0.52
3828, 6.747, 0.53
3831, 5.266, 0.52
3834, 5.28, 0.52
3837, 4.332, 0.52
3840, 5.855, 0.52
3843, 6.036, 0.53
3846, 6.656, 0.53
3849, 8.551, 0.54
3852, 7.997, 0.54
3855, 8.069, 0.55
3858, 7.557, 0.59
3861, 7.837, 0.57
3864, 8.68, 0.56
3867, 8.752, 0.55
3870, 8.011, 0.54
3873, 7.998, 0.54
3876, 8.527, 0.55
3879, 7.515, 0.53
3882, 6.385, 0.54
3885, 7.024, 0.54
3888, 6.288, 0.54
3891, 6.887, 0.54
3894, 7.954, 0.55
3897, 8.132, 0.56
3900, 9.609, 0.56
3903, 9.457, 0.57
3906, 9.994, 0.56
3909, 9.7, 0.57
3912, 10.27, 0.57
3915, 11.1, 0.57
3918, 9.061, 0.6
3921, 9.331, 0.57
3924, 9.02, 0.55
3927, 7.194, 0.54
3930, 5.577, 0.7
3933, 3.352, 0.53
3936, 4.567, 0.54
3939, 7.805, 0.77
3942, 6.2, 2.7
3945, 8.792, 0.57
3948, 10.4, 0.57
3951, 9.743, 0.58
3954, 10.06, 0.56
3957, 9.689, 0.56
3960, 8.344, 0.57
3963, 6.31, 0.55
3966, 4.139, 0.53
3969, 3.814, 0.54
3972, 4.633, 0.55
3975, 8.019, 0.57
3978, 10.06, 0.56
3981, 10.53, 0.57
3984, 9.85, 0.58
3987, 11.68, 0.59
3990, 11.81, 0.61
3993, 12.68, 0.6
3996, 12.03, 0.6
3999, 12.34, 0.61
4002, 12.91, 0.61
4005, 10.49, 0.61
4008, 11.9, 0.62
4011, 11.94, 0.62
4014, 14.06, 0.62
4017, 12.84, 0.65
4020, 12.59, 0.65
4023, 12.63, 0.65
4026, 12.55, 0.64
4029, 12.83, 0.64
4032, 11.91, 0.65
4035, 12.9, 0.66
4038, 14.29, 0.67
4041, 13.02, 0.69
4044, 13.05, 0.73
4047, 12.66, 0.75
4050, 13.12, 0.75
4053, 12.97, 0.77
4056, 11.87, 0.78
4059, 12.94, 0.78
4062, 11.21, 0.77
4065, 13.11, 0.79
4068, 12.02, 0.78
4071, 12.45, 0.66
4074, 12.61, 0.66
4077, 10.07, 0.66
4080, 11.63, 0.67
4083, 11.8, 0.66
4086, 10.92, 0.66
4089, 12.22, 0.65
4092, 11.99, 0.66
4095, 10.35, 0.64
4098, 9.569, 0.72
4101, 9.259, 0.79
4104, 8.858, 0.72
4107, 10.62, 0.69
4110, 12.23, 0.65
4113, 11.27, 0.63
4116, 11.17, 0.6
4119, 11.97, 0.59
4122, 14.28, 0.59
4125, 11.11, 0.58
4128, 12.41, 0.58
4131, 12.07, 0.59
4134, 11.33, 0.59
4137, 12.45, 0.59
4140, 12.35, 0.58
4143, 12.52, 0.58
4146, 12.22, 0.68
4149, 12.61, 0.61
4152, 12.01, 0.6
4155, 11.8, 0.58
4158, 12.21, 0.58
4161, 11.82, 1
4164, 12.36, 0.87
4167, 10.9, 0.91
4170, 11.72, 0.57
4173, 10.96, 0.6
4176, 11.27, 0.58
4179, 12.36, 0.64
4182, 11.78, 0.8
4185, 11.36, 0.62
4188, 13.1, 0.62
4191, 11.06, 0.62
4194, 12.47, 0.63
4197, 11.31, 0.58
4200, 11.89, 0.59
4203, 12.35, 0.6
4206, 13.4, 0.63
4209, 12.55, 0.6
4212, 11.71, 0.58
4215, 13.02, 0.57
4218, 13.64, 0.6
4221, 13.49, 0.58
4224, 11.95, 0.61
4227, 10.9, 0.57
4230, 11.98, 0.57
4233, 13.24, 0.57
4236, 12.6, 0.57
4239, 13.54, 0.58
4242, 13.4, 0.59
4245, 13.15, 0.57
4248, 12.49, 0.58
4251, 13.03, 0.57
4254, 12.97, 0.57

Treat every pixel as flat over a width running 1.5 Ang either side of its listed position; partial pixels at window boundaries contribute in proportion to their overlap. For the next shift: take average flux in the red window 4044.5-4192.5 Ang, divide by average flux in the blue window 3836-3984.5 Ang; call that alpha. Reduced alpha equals 1.50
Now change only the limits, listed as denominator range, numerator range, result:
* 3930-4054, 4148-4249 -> 1.19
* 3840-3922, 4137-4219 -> 1.47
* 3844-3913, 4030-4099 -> 1.49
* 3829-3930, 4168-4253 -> 1.57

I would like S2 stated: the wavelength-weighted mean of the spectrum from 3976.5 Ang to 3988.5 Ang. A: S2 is 10.5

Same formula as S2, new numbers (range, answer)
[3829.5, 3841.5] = 5.18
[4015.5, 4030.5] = 12.7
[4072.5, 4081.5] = 11.4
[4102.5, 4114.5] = 10.7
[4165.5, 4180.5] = 11.4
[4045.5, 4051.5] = 12.9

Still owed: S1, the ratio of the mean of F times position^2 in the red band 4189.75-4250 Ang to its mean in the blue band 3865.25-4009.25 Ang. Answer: 1.66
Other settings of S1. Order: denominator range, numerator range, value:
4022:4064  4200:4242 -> 1.08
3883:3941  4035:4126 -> 1.61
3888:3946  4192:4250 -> 1.82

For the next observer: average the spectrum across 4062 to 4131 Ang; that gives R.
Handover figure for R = 11.5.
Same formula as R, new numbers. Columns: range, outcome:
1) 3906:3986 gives 8.04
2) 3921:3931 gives 7.66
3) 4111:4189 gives 12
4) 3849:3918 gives 8.37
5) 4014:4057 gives 12.9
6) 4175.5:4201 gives 11.9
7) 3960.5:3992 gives 8.17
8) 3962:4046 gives 11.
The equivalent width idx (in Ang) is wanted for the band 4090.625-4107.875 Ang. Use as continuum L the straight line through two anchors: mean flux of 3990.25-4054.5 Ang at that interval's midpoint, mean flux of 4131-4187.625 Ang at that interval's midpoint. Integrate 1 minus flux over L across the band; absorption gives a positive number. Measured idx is 3.04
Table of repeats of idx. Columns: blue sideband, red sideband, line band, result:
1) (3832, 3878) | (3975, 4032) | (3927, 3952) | 7.42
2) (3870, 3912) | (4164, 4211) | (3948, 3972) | 4.18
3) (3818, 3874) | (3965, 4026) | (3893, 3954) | 3.55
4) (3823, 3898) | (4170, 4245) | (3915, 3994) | 3.48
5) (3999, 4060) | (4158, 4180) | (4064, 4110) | 4.03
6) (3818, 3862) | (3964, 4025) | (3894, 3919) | -3.38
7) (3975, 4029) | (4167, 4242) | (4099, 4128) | 2.00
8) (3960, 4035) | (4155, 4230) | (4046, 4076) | -3.72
